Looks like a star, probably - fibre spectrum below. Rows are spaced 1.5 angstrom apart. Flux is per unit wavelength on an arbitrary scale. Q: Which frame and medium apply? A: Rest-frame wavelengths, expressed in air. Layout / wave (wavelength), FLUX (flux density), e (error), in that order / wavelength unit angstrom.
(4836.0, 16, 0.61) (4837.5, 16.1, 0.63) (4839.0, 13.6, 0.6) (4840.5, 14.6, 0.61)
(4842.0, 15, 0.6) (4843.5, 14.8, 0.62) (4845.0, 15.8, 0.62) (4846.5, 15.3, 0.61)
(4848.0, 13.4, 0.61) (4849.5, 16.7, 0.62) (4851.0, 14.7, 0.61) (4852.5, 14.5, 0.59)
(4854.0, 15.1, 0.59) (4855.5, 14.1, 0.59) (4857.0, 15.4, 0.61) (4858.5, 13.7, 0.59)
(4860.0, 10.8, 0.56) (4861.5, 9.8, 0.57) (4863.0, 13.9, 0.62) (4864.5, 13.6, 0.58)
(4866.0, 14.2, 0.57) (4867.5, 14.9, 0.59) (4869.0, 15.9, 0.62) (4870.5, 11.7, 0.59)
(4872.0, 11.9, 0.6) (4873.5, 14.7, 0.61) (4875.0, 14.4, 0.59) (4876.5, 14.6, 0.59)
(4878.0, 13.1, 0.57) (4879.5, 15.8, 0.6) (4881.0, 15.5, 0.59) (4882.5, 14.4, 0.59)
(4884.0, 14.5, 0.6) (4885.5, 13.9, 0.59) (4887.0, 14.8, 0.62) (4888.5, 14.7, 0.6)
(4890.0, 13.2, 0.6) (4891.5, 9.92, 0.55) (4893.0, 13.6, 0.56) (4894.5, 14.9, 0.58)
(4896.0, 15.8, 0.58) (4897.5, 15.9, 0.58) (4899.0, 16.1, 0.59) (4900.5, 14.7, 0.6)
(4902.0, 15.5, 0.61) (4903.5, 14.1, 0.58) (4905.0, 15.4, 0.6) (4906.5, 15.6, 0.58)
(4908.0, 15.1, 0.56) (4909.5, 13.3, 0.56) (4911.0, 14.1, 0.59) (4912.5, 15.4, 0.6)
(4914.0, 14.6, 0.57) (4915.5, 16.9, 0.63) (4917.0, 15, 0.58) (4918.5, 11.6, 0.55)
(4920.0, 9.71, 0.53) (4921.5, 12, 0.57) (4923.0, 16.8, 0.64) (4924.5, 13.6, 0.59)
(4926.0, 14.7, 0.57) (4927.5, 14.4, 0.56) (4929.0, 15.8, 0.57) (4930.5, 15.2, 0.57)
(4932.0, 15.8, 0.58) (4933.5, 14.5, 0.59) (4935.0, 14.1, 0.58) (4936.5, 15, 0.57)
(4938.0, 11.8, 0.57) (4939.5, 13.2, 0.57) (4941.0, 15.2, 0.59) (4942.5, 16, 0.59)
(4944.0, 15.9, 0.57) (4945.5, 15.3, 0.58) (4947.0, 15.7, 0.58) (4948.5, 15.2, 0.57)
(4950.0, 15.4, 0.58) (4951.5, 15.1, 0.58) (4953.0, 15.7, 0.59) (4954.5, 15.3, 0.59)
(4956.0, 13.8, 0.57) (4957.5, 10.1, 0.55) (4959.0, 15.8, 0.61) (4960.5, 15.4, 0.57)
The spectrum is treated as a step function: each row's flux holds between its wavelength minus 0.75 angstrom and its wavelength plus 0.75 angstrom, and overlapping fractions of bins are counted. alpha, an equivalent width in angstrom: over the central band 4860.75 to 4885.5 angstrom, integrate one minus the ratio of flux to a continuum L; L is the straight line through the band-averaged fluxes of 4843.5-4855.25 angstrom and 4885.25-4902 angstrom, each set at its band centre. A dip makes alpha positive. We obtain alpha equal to 1.2 angstrom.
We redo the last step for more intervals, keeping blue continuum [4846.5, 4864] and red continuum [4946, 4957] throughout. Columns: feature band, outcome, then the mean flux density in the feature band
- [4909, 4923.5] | 0.72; 13.9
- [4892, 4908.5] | -0.73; 15.1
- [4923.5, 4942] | 0.42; 14.5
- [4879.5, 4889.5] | -0.31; 14.7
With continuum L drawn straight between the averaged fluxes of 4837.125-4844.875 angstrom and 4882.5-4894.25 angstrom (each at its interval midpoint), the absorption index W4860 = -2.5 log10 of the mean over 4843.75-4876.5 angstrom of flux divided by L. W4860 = 0.02 mag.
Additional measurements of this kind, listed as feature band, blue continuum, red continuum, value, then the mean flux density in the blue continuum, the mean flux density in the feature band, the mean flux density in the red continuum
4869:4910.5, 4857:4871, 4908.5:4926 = -0.057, 13.3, 14.4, 14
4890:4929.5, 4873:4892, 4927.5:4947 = 0.009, 14.2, 14.4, 14.8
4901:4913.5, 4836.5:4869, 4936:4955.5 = -0.007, 14.3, 14.8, 15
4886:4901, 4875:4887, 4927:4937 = 0.023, 14.6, 14.3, 15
